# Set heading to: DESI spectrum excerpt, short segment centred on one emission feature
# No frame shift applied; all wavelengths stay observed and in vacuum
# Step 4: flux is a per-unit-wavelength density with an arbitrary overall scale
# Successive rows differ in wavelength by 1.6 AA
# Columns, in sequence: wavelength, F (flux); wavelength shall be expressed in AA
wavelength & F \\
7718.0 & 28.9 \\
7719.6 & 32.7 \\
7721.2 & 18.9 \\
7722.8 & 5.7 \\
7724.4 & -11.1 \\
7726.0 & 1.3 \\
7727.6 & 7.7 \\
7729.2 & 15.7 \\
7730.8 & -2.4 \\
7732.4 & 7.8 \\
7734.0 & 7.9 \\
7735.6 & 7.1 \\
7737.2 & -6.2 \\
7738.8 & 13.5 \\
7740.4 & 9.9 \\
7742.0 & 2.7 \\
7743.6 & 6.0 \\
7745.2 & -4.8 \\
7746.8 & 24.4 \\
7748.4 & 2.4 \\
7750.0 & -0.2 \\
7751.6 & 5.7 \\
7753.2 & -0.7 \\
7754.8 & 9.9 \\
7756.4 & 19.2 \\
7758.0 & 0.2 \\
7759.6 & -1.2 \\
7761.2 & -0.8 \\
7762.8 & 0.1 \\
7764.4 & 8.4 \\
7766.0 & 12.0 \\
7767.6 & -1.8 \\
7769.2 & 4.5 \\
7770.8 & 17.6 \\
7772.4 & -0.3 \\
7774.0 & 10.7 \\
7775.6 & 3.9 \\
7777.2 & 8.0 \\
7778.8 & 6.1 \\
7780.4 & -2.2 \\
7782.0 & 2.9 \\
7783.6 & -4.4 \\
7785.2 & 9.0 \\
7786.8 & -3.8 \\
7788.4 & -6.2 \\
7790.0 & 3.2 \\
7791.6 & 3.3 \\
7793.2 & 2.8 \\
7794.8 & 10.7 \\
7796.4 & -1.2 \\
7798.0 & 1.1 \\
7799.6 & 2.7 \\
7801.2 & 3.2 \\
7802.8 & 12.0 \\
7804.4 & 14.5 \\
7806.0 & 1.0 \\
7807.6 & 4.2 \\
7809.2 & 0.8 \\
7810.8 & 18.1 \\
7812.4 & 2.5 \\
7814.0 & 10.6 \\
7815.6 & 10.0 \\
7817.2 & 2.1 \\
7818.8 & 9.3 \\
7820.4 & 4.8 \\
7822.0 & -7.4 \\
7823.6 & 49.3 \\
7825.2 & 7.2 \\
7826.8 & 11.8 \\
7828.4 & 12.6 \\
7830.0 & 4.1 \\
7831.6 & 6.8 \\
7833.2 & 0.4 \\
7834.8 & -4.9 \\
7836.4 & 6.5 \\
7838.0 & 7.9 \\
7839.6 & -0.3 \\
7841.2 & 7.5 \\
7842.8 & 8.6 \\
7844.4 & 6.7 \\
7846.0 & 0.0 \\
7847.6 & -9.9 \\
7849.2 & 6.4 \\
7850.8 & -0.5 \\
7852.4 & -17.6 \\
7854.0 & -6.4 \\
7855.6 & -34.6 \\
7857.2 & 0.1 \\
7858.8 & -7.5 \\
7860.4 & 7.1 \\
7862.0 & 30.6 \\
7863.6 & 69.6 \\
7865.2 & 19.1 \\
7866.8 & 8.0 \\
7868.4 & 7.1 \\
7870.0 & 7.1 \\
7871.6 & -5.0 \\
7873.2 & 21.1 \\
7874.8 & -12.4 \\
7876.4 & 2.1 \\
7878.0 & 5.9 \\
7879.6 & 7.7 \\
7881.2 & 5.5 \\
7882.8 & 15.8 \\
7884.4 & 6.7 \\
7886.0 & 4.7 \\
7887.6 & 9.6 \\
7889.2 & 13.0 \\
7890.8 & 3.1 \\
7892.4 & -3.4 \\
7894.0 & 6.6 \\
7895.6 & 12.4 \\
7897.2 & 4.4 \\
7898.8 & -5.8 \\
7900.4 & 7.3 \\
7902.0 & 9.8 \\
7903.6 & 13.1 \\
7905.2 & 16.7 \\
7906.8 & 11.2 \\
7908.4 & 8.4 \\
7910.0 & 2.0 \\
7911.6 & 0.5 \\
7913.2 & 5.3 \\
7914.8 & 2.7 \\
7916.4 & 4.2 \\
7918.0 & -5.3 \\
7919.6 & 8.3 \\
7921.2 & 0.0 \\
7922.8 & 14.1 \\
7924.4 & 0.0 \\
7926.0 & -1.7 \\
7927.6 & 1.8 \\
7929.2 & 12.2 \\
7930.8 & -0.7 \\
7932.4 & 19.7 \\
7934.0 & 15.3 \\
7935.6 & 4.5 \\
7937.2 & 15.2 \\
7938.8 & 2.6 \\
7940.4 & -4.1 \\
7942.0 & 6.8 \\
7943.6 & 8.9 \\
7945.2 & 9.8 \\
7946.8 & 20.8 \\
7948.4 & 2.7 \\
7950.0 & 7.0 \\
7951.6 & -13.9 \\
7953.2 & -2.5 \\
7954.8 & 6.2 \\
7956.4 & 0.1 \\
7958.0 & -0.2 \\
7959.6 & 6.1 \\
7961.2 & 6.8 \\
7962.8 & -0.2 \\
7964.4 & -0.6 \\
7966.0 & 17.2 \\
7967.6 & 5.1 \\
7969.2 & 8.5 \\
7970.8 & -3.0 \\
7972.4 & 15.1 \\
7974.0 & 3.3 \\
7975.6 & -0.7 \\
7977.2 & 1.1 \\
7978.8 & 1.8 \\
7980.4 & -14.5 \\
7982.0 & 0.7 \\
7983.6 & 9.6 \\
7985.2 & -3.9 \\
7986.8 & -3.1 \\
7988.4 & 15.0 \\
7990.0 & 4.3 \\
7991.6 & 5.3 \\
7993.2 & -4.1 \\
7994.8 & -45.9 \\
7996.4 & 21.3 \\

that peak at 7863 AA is H-gamma 4340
